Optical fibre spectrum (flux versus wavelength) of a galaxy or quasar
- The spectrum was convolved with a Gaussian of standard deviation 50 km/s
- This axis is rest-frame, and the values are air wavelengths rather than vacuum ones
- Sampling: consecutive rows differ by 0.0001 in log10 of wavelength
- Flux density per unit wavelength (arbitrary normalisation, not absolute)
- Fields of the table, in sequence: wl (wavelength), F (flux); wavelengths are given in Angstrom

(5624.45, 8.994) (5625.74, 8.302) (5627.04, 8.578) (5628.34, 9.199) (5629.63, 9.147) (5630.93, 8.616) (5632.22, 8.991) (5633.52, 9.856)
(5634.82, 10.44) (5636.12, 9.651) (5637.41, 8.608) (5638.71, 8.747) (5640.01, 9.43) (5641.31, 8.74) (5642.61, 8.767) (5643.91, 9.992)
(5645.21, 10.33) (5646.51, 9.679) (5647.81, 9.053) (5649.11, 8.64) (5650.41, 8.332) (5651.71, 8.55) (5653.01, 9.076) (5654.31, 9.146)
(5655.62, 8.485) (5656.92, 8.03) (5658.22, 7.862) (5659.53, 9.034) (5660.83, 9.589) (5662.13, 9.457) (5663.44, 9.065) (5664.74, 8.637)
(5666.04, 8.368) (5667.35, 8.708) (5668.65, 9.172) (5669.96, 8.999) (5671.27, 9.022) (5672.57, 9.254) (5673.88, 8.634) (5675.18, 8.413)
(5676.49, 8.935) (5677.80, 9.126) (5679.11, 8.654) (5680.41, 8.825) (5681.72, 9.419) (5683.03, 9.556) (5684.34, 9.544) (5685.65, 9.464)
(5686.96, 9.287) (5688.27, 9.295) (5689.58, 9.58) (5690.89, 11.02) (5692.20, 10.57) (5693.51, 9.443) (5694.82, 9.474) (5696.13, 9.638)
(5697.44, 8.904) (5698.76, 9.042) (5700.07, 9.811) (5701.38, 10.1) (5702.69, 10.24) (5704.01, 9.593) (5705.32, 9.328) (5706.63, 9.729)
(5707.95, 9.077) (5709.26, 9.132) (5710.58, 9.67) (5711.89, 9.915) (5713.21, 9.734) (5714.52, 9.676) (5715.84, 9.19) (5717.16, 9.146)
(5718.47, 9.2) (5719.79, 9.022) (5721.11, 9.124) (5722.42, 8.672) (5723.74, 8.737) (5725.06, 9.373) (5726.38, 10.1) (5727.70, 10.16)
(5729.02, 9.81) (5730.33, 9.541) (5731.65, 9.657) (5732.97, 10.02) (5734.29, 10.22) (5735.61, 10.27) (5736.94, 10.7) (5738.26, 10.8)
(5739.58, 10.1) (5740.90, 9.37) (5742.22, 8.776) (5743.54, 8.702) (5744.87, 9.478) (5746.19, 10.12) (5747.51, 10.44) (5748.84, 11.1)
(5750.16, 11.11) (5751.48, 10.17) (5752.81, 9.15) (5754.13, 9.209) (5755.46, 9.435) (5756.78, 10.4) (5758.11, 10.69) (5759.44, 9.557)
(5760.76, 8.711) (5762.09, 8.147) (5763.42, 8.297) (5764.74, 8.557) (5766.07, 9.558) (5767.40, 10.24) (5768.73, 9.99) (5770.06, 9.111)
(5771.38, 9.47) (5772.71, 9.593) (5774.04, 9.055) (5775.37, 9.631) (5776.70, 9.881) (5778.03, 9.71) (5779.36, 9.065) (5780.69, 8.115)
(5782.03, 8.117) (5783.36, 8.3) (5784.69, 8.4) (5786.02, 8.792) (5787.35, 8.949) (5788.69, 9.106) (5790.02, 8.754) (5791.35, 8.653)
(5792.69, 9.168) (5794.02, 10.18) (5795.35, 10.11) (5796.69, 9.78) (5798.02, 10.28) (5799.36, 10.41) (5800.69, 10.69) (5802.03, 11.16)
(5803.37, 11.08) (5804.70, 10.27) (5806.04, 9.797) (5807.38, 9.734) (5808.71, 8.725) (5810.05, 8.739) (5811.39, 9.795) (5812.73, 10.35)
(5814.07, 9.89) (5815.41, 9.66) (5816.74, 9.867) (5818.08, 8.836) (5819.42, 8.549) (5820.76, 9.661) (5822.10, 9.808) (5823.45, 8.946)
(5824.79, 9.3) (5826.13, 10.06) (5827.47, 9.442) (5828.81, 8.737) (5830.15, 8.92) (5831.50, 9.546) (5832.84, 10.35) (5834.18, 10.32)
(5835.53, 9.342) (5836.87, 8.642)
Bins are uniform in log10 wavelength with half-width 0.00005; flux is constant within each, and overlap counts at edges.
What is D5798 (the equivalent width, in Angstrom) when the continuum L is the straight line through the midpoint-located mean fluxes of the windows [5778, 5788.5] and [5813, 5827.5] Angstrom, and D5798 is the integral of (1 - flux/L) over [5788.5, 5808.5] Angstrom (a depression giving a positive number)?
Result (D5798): -2.1 Angstrom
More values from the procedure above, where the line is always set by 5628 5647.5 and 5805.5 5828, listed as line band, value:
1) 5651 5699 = 1.32 Angstrom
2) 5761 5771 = 0.34 Angstrom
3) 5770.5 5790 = 0.92 Angstrom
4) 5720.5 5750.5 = -1.31 Angstrom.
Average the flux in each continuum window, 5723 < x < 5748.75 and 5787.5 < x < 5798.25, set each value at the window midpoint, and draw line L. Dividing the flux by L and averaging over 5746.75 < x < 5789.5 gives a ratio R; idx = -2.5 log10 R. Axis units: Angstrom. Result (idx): 0.028 mag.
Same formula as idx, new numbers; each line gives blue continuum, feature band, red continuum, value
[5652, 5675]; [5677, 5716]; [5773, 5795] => -0.08 mag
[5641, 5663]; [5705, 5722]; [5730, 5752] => 0.04 mag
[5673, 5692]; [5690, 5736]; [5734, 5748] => 0.00 mag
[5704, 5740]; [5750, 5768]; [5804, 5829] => 0.01 mag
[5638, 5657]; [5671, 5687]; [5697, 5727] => 0.02 mag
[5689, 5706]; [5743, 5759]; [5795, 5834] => -0.03 mag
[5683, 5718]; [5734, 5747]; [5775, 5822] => -0.03 mag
